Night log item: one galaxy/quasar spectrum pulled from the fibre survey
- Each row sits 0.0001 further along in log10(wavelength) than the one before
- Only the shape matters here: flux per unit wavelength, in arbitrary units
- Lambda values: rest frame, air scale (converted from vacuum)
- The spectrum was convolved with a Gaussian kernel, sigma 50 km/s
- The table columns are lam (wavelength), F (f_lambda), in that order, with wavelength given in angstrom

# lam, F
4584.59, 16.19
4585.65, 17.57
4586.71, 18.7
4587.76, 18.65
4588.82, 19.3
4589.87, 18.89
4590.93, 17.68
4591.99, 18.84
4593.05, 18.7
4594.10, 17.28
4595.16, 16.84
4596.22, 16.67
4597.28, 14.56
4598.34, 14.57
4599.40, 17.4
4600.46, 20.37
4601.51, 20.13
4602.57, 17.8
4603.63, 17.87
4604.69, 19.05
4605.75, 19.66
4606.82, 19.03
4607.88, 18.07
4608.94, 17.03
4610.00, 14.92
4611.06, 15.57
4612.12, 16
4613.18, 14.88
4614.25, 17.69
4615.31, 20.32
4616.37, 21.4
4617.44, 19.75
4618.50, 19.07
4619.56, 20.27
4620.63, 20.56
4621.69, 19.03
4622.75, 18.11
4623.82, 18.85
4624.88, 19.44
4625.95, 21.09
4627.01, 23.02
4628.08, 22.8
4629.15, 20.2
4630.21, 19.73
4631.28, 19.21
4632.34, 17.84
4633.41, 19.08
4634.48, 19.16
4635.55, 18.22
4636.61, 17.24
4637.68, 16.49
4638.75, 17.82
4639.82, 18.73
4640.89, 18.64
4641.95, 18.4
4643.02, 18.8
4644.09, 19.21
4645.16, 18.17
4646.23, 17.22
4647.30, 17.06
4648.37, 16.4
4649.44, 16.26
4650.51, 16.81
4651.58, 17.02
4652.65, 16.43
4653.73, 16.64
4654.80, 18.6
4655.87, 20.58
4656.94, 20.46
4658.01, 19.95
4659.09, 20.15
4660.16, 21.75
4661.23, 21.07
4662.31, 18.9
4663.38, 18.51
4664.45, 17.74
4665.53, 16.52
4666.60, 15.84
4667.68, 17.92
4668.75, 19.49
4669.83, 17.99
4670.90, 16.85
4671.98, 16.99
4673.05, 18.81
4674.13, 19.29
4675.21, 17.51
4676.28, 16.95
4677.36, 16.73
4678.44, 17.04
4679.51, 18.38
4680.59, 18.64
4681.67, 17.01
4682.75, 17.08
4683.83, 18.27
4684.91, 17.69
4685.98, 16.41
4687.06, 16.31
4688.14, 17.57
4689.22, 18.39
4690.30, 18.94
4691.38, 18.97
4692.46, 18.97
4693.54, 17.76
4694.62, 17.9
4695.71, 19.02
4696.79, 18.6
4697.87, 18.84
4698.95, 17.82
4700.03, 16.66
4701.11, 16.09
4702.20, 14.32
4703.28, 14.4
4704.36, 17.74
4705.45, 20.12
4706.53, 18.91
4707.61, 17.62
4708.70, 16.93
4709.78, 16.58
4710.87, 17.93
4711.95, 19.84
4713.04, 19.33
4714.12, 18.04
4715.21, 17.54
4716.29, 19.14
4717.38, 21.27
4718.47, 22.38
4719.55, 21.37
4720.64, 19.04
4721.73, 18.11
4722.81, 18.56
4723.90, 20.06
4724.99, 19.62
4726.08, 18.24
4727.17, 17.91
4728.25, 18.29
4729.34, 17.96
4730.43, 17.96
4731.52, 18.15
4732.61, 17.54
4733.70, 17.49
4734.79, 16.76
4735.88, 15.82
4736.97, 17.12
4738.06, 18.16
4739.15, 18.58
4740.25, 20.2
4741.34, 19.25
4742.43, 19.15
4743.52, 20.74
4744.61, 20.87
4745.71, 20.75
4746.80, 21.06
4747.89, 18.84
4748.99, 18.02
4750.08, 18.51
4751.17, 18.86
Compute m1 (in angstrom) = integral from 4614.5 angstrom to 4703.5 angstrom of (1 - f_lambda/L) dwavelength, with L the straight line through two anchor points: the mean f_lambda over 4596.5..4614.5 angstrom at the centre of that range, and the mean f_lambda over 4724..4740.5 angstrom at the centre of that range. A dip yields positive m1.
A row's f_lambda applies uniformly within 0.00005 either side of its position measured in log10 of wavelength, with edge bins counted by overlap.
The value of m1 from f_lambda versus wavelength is -3.9 angstrom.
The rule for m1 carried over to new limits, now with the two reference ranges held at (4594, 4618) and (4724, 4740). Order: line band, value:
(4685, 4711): 0.4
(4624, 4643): -1.6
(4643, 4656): 0.2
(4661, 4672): -0.1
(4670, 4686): 0.2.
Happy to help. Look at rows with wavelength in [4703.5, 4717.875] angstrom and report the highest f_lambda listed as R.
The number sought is 21.27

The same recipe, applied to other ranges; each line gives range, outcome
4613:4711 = 23.02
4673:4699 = 19.29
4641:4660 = 20.58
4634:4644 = 19.16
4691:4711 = 20.12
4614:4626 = 21.4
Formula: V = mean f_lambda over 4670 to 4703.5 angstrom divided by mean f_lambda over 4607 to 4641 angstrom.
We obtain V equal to 0.94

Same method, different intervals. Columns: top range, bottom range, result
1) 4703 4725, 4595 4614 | 1.09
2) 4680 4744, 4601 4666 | 0.98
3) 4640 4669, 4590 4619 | 1.03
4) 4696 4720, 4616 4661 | 0.96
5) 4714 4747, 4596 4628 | 1.02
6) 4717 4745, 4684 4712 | 1.07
